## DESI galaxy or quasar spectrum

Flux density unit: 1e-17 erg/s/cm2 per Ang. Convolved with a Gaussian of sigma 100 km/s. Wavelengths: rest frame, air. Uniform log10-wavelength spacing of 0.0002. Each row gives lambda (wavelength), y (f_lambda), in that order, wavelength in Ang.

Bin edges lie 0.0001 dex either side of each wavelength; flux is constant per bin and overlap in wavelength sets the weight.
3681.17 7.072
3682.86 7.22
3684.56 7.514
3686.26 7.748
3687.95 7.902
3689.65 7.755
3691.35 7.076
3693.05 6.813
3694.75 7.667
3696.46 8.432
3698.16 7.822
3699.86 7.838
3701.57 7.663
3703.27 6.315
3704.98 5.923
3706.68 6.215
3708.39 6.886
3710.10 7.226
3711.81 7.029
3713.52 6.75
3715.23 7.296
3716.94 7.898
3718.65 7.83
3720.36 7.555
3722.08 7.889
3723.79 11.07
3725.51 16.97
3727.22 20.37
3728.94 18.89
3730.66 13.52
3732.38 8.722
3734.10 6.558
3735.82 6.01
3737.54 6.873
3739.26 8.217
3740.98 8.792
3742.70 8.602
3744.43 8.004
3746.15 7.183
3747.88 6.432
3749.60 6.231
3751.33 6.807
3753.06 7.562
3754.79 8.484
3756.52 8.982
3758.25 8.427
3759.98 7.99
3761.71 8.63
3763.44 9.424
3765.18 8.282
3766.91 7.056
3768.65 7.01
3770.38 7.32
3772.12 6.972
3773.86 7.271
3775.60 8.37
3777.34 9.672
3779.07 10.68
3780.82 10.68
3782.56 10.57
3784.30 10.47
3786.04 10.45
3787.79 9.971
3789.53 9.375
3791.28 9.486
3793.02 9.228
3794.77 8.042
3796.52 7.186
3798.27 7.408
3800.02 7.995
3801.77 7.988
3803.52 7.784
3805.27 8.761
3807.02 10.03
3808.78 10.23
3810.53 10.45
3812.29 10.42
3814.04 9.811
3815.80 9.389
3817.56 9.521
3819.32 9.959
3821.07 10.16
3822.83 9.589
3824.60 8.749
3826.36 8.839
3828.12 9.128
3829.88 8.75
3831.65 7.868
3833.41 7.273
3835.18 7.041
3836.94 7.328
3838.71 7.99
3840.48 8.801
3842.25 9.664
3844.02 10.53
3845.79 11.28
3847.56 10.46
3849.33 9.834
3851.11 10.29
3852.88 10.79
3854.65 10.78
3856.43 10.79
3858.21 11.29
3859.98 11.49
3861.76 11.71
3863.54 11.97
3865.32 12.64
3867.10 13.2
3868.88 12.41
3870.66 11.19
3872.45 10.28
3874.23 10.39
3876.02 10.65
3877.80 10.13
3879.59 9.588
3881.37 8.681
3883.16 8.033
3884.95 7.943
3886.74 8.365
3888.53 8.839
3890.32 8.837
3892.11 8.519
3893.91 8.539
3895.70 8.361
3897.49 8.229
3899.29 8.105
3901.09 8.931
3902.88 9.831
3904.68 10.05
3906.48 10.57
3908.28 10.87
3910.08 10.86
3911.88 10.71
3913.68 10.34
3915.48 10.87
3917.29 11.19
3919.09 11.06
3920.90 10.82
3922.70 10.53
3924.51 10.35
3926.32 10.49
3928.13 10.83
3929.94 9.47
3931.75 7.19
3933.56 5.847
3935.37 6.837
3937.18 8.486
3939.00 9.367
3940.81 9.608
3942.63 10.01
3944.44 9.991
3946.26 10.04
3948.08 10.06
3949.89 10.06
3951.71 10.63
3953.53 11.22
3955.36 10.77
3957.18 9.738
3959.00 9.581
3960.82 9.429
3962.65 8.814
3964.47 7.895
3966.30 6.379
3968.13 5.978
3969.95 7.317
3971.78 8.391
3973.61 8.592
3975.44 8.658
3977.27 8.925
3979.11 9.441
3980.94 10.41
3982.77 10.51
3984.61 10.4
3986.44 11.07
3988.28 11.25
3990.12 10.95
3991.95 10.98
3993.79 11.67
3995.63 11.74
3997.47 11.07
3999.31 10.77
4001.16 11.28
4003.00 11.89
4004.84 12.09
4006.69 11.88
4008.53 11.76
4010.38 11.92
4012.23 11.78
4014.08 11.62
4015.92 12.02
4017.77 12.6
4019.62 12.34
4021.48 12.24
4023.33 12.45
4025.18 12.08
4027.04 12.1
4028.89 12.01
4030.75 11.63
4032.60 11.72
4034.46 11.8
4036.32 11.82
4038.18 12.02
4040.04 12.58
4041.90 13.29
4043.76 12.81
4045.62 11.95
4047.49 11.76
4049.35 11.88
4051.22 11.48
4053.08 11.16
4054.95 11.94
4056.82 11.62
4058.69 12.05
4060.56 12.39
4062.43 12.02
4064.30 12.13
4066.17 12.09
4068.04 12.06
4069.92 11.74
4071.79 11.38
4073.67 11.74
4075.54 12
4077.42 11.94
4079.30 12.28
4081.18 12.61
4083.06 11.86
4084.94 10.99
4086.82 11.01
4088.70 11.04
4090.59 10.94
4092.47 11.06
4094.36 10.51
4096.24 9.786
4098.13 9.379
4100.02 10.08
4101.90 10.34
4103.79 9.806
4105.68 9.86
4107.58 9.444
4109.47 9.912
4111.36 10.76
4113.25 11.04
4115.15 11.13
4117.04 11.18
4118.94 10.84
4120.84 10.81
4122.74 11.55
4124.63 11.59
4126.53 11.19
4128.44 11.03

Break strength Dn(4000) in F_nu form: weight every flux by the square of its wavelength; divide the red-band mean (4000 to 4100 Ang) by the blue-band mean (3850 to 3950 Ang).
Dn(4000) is 1.28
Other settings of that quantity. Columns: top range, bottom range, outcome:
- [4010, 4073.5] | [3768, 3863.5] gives 1.44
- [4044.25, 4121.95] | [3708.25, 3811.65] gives 1.48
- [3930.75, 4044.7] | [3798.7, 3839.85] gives 1.29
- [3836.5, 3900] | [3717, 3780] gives 1.18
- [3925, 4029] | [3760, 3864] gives 1.20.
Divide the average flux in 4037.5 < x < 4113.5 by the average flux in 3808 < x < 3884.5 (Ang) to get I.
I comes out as 1.14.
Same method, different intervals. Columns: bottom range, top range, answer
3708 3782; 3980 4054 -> 1.33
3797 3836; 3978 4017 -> 1.26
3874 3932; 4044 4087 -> 1.23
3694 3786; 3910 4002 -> 1.13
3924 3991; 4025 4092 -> 1.27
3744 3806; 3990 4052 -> 1.42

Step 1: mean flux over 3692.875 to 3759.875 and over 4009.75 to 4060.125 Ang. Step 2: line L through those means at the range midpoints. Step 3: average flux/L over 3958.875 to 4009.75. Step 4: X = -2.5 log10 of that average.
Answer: 0.15 mag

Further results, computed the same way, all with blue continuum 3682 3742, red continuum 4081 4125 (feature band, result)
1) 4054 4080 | -0.141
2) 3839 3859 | -0.107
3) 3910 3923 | -0.116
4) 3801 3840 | 0.030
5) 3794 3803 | 0.178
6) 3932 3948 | 0.124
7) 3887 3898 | 0.123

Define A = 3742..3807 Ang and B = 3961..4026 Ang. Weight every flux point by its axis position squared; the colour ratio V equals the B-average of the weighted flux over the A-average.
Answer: 1.40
